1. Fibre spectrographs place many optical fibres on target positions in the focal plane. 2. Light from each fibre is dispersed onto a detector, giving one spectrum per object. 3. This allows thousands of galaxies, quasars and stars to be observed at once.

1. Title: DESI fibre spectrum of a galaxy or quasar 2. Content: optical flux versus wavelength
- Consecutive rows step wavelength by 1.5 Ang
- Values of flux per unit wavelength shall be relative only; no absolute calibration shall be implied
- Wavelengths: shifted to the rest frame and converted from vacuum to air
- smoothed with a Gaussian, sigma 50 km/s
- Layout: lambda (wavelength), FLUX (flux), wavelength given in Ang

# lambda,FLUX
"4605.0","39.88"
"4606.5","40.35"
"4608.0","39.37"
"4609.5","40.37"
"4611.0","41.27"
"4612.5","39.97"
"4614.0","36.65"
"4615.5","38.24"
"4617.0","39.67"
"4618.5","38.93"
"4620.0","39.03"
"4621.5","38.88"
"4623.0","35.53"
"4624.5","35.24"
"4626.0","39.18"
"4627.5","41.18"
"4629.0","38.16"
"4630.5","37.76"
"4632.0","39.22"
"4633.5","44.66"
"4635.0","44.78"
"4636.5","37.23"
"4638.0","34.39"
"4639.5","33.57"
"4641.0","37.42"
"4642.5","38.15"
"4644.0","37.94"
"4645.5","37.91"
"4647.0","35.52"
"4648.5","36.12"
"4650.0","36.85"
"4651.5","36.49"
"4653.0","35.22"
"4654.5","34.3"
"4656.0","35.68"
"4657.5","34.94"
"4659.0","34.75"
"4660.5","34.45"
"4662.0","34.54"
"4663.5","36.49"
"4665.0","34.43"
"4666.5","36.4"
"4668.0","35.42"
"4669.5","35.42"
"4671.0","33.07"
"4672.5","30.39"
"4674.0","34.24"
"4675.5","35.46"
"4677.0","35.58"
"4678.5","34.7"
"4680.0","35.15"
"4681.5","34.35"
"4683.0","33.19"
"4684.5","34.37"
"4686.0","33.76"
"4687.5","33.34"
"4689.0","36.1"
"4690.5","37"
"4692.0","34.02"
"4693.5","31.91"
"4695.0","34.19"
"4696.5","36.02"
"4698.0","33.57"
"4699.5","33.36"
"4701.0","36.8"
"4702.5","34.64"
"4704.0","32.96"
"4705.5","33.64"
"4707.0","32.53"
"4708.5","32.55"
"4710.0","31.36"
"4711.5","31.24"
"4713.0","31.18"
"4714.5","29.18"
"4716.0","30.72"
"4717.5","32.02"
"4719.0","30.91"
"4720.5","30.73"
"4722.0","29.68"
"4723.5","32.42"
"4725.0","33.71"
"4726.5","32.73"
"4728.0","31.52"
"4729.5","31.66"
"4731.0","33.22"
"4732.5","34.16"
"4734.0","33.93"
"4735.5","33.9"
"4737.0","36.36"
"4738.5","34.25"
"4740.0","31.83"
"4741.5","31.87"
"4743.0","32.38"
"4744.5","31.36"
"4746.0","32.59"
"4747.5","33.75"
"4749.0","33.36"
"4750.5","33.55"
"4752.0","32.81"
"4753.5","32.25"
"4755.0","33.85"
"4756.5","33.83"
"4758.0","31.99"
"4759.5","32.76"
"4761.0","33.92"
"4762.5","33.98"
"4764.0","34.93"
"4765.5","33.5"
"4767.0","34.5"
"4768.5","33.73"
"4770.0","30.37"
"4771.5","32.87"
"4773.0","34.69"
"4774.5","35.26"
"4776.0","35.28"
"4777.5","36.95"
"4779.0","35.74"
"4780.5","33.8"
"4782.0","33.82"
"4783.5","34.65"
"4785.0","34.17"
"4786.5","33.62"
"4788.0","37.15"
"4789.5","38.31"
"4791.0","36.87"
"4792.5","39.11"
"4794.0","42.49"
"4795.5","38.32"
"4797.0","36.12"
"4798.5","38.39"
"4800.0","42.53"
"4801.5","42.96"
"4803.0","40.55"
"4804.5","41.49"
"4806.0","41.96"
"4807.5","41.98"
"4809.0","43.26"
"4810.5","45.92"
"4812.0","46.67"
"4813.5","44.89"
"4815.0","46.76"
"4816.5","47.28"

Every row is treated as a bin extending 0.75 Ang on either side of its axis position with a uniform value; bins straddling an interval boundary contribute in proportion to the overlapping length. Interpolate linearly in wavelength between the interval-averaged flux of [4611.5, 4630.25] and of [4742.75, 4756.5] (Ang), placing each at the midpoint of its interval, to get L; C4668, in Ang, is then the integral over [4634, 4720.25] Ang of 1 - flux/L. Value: 3.5 Ang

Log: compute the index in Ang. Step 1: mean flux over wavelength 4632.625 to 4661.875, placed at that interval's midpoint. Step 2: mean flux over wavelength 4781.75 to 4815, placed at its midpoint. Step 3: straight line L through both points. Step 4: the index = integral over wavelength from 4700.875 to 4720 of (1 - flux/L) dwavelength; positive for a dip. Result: 3.03 Ang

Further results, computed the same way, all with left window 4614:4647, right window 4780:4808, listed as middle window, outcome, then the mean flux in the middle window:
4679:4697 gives 1.83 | 34.4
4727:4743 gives 2.13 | 33.2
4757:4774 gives 2.18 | 33.4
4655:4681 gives 2.42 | 34.8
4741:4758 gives 2.43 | 32.8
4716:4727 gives 1.92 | 31.7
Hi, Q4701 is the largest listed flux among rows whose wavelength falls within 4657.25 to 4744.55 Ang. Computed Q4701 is 37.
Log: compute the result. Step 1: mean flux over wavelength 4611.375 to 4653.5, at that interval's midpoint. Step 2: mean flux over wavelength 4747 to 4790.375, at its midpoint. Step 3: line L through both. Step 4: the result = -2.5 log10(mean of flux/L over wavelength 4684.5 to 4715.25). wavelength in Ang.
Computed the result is 0.08 mag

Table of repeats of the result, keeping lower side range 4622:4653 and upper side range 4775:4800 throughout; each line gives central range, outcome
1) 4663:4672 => 0.08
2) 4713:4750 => 0.15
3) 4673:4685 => 0.09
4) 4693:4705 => 0.10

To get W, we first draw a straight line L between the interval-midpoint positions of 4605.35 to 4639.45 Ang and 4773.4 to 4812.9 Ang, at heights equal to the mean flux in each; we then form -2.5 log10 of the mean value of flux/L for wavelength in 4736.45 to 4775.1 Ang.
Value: 0.17 mag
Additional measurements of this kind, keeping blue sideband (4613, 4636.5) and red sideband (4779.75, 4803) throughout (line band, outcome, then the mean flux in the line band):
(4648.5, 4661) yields 0.100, 35.4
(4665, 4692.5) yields 0.120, 34.6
